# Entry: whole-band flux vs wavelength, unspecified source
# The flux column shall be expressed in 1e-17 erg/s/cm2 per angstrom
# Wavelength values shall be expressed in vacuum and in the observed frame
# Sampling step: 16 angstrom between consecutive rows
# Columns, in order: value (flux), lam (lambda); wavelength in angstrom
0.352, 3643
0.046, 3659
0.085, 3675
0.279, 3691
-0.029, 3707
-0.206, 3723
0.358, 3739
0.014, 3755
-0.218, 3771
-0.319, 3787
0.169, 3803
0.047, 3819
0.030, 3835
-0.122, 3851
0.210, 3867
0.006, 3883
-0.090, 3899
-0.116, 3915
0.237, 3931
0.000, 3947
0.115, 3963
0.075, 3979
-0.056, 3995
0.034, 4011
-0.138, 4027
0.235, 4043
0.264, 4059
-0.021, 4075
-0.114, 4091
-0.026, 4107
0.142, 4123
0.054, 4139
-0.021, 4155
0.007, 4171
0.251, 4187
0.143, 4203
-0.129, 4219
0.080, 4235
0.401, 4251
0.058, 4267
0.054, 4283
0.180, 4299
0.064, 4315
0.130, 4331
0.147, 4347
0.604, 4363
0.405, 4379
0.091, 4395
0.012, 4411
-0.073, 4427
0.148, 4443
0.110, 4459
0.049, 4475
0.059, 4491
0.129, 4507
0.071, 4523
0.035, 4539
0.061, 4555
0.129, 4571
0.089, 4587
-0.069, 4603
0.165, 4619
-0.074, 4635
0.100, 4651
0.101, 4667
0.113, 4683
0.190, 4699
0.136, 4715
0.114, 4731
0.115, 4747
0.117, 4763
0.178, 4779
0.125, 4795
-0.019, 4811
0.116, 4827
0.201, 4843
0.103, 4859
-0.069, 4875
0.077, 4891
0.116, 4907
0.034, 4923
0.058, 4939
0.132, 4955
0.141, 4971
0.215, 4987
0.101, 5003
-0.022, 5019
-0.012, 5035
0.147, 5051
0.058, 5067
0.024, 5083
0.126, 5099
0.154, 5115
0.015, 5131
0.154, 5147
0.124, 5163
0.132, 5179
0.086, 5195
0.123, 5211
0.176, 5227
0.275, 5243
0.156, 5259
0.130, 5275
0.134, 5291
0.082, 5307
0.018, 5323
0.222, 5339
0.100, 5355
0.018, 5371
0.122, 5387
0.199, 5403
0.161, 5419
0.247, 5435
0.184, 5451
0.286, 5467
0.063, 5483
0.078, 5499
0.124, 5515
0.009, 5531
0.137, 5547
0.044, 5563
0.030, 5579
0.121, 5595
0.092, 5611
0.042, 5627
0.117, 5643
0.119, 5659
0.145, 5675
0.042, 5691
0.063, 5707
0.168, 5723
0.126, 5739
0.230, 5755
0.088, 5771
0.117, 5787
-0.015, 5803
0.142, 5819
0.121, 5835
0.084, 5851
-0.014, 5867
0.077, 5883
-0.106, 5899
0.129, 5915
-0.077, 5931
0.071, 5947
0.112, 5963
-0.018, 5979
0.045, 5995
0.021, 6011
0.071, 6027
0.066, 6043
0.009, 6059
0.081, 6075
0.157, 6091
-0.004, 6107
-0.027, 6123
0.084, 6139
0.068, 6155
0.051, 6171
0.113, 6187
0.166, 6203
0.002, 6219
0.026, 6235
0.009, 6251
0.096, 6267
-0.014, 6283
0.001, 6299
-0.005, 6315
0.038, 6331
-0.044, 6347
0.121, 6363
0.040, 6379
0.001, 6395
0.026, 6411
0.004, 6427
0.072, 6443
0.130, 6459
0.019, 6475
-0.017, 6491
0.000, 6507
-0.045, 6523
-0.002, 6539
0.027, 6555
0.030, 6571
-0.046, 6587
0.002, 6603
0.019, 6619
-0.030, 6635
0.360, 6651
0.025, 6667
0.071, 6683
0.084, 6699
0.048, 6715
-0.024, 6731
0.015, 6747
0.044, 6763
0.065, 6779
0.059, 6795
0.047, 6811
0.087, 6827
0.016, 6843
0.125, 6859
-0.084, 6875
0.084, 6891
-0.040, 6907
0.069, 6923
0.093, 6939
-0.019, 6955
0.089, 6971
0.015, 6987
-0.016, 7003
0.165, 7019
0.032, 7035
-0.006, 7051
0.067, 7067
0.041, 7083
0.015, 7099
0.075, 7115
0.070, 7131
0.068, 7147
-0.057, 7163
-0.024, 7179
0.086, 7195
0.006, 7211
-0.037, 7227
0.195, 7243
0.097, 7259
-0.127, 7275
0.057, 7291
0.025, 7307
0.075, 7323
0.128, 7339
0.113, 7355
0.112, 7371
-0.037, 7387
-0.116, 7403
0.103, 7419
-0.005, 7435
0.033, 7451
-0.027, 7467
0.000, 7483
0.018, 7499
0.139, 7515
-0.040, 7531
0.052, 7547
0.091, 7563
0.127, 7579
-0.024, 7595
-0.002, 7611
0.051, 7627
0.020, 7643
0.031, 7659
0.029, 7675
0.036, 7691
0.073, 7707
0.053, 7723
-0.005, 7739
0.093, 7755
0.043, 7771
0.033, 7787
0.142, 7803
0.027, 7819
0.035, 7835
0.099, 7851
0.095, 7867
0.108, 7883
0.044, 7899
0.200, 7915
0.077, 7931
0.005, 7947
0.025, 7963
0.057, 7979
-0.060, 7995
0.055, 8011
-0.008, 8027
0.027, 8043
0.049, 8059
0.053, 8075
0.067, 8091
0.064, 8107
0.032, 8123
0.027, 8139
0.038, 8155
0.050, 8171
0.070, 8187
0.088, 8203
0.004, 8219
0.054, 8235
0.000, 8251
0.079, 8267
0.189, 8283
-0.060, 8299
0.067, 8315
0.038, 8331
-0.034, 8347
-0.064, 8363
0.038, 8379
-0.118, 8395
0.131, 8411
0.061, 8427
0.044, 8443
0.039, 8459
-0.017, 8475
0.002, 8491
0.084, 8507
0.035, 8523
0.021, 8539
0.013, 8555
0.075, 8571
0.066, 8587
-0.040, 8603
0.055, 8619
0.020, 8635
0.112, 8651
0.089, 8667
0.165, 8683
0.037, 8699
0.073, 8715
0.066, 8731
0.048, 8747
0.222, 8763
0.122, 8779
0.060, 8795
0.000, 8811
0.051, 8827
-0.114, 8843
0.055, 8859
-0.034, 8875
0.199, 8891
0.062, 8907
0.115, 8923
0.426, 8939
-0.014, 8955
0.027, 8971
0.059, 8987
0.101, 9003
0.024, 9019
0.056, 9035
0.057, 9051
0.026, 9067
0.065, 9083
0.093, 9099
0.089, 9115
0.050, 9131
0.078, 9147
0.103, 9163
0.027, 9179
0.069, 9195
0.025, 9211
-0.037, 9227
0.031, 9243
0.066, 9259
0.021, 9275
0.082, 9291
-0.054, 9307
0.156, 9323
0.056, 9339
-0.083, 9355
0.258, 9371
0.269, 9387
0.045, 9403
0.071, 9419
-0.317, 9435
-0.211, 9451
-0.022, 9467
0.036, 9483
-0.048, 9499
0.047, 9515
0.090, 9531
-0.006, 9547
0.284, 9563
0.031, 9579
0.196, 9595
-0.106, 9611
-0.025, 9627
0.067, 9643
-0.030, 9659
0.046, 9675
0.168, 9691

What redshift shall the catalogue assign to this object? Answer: 0.784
